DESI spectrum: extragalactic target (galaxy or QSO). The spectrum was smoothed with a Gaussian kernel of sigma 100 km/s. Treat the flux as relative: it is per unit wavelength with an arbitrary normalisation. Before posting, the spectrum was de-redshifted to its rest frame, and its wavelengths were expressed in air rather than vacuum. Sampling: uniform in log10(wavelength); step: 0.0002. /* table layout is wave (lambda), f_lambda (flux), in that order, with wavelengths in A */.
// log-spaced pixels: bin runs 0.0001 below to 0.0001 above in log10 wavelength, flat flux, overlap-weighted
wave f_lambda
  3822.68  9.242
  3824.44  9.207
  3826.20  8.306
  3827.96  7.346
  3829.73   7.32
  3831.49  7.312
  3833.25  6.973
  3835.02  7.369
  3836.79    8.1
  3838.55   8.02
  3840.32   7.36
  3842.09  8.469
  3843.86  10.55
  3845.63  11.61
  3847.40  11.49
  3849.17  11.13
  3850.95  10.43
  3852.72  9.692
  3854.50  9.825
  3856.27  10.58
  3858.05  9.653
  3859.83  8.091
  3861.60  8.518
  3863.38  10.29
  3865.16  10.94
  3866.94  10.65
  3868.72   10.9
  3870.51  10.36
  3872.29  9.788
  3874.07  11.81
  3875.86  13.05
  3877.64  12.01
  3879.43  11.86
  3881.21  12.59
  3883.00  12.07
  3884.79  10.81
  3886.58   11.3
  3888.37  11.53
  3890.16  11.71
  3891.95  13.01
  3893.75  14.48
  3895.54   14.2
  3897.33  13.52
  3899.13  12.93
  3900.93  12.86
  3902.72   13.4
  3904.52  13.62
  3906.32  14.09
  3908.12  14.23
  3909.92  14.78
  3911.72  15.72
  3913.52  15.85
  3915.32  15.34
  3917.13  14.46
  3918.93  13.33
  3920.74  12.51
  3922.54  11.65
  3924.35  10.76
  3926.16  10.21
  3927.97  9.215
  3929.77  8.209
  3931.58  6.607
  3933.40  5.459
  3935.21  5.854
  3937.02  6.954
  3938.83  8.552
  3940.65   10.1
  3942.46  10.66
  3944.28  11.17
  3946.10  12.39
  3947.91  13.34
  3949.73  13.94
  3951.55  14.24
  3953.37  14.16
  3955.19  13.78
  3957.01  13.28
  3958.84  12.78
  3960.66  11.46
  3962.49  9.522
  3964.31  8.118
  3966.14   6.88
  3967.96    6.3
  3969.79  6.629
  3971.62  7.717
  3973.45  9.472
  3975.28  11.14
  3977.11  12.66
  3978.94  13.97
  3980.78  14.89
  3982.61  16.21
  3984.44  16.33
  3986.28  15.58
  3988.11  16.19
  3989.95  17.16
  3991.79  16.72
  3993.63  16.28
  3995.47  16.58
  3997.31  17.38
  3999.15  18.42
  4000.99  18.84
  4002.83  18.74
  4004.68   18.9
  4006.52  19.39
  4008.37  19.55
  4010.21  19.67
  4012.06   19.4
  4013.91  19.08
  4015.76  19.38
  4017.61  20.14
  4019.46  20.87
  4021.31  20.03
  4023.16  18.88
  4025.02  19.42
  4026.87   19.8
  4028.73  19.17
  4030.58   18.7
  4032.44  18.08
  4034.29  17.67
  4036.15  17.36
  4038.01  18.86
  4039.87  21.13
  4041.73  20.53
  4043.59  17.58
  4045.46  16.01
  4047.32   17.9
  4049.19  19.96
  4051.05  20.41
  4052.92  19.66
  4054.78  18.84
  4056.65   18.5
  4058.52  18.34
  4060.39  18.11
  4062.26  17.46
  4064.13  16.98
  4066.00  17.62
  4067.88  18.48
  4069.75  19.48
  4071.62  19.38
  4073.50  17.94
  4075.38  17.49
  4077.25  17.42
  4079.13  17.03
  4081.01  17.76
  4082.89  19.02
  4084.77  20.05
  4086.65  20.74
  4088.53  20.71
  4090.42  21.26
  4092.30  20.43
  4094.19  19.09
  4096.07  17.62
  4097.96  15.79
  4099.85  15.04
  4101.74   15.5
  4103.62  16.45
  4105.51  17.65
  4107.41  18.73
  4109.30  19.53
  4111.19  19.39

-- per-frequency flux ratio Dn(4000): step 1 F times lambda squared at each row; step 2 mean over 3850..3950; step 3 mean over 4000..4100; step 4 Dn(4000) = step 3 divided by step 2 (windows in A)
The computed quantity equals 1.8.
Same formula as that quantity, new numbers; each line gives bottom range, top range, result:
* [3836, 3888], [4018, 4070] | 1.97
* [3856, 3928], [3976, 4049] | 1.57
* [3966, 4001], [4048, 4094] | 1.43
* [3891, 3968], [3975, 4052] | 1.60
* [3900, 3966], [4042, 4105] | 1.68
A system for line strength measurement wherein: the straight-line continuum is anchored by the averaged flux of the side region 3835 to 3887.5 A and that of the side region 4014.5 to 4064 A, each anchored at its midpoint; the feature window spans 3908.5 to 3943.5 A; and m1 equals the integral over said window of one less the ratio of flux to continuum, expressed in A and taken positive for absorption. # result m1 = 6.4 A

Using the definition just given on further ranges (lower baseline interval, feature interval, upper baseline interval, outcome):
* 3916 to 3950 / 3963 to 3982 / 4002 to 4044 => 5.9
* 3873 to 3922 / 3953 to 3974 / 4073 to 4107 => 7.0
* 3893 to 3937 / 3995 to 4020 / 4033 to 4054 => -3.1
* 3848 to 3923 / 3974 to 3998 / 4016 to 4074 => 1.5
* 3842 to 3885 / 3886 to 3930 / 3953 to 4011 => -3.6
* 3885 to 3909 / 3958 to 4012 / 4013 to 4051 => 8.8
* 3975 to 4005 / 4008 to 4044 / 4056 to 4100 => -4.4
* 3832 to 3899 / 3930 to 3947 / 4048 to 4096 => 6.2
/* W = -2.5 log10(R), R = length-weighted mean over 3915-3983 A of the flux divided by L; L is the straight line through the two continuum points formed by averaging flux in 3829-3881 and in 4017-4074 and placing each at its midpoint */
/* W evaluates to 0.298 mag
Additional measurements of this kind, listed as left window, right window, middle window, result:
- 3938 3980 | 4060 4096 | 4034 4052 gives -0.143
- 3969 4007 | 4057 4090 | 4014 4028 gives -0.196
